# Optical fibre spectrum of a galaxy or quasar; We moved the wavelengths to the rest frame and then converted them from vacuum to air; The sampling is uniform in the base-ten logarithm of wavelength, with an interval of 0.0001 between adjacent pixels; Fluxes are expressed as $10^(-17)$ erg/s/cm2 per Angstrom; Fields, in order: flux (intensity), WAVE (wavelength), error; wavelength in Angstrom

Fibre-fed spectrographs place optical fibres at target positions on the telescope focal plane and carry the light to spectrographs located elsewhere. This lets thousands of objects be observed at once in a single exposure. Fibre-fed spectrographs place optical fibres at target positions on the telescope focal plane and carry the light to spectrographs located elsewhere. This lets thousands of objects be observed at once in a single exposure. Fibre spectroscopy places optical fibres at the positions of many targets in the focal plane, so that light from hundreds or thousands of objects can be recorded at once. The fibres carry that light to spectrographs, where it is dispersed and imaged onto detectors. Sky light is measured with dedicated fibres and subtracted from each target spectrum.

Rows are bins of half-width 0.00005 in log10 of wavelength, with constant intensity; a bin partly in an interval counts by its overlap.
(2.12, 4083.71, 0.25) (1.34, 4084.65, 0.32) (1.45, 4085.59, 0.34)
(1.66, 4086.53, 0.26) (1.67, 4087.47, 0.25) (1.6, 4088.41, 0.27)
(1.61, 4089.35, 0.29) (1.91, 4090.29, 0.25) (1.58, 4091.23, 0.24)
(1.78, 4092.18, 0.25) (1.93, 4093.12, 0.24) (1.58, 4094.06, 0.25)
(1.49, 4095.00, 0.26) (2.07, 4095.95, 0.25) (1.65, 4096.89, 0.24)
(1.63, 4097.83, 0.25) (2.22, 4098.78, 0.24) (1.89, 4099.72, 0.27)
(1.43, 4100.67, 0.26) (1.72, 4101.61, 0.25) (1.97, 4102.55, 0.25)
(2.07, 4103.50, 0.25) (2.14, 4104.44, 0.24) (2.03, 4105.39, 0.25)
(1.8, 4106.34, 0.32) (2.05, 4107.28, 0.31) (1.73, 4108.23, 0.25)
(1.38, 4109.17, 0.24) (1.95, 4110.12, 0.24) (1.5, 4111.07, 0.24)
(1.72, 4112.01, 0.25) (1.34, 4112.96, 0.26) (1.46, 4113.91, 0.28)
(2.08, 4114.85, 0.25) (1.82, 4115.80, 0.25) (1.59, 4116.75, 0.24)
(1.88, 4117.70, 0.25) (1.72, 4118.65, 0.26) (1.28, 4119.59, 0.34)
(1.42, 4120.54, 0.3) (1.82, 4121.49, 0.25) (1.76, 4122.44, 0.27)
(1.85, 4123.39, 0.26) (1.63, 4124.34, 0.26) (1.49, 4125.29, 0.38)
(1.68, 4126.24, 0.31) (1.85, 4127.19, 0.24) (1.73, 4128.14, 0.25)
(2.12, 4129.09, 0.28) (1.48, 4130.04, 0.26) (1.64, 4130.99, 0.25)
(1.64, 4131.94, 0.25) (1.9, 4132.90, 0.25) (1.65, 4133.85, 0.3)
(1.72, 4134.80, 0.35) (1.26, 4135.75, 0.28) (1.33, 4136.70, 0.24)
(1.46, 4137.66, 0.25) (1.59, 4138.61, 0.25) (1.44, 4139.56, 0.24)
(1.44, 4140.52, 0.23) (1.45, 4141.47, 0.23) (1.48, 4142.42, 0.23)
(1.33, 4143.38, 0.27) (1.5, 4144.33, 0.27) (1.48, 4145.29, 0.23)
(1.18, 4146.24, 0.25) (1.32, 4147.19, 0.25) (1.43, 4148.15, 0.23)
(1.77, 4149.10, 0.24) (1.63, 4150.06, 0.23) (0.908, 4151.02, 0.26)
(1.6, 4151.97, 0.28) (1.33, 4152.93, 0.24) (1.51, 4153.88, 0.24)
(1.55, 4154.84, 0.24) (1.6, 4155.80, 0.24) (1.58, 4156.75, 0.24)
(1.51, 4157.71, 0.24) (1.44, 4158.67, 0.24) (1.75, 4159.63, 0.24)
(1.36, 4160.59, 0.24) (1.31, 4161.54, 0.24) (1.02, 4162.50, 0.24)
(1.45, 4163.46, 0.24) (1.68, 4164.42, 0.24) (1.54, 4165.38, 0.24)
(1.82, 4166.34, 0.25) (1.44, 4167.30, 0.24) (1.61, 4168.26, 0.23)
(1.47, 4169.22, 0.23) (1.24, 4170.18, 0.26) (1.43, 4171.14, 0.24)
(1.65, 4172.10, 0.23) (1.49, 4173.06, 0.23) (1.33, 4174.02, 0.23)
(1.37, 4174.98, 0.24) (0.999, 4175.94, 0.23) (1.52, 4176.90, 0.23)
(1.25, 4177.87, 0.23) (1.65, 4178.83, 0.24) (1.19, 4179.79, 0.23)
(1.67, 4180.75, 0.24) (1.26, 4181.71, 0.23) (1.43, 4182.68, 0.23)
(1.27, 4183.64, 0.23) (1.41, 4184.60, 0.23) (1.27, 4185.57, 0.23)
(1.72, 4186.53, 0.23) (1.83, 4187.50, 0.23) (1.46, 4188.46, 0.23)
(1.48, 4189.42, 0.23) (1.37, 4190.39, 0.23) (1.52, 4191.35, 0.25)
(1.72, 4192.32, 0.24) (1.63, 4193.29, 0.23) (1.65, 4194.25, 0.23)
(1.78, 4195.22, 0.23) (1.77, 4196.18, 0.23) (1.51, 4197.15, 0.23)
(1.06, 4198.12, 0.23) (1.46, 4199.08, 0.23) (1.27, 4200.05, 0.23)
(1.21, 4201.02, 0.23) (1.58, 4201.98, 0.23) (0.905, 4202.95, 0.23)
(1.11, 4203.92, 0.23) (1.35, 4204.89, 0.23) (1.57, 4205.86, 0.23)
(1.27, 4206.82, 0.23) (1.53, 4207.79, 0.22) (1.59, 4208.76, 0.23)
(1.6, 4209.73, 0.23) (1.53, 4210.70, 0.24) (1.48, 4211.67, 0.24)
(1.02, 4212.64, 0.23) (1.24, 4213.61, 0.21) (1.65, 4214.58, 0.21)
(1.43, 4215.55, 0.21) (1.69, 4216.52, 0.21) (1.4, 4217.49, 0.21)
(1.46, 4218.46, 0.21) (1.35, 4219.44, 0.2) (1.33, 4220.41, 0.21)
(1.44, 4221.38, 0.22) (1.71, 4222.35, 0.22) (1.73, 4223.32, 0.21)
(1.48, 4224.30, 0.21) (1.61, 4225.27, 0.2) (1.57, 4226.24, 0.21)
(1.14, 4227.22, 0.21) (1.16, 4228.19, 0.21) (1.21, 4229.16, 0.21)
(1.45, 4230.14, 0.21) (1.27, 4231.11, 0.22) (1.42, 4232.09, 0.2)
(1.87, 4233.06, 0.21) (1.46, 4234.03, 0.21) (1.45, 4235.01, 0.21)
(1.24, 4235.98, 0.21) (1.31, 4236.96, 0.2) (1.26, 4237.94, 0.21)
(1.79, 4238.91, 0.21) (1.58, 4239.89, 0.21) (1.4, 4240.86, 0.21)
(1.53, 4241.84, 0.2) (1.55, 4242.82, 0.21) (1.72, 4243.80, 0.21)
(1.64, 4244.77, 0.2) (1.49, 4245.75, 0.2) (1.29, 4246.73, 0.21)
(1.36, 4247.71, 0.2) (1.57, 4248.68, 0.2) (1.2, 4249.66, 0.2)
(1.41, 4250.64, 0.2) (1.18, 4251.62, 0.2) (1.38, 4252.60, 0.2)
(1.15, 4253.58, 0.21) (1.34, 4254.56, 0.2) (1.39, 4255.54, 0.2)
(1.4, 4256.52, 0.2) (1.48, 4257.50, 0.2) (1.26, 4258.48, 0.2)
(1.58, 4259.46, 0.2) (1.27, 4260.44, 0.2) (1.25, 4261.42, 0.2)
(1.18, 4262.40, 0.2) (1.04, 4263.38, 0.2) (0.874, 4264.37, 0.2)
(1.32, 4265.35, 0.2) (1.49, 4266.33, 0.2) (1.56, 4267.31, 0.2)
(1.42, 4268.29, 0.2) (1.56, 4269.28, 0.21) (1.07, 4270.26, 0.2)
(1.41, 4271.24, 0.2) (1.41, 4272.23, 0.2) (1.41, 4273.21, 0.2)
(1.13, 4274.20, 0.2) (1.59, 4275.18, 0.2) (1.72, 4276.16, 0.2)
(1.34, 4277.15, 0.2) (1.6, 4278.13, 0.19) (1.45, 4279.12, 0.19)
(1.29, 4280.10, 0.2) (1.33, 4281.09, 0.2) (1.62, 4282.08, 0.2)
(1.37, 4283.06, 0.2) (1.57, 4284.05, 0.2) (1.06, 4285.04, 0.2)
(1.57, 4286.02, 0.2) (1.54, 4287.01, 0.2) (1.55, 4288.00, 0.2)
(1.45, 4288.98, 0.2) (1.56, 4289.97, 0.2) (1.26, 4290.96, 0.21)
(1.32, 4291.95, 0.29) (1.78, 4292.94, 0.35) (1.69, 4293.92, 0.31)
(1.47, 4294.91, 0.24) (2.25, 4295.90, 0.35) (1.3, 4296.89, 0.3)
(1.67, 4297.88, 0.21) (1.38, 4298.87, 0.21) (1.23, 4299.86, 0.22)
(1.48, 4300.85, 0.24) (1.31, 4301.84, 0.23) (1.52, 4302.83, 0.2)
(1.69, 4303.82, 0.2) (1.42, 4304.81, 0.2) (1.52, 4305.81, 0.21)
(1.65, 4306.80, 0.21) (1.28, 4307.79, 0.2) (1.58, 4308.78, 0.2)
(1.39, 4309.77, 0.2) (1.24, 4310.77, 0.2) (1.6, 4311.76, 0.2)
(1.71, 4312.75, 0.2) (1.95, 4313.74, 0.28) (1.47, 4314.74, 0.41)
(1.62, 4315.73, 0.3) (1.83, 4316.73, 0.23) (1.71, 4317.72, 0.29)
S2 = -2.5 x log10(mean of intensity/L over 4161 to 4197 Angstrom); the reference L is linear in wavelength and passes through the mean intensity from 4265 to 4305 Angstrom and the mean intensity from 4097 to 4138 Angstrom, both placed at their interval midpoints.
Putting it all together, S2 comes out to 0.102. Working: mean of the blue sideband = 1.72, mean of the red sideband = 1.47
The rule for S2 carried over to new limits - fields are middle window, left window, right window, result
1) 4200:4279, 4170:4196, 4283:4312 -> 0.058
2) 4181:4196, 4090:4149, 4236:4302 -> 0.019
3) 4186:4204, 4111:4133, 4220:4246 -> 0.046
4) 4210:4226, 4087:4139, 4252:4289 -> 0.011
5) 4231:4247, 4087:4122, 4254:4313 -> 0.013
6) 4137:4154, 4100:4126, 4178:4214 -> 0.130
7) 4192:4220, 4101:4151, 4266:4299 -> 0.085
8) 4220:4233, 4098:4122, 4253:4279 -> 0.014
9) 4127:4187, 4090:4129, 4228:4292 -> 0.111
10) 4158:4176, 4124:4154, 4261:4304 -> 0.043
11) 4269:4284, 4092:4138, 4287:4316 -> 0.096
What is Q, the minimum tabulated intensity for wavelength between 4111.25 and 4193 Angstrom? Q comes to 0.908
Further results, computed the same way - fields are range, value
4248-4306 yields 0.874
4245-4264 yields 1.04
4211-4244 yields 1.02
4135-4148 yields 1.18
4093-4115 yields 1.34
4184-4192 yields 1.27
